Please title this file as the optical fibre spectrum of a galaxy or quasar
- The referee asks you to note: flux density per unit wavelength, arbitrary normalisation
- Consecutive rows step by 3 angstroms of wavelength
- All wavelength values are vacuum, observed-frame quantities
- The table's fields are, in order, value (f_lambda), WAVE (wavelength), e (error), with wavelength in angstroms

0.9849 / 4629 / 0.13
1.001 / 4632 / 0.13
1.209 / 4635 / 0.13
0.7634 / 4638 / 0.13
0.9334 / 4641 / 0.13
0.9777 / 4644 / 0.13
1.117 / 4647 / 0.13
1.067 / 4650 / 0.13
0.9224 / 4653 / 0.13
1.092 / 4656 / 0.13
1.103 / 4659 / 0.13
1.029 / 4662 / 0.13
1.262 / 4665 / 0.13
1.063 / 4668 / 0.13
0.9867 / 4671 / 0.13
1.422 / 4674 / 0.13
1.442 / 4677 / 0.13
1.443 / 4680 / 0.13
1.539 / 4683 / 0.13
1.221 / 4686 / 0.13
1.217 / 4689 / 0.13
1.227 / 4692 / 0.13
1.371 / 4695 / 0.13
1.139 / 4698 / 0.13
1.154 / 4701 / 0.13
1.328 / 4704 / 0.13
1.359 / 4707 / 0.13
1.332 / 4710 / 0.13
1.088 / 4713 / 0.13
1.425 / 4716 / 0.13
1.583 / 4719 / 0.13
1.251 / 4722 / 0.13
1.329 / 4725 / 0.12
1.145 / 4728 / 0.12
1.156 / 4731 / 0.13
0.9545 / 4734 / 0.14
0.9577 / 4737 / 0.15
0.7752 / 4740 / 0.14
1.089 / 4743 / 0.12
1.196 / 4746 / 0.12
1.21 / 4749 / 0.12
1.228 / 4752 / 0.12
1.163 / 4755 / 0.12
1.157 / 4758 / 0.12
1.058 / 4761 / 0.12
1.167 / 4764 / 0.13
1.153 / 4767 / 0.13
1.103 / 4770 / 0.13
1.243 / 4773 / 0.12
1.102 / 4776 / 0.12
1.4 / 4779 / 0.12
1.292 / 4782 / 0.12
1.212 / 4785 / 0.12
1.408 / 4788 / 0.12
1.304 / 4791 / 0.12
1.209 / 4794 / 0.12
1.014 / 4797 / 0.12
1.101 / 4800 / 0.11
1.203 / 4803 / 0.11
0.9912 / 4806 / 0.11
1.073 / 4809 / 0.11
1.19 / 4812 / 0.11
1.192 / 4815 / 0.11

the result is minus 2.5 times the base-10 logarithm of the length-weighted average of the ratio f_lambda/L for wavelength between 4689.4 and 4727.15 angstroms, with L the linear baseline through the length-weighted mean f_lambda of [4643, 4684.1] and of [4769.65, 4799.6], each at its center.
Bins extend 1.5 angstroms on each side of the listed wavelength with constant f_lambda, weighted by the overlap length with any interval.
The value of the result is -0.09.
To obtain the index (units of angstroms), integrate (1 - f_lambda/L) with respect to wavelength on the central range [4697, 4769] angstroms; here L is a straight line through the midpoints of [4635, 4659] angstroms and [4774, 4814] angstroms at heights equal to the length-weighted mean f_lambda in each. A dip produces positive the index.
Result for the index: -4.57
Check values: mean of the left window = 1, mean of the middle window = 1.18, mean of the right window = 1.19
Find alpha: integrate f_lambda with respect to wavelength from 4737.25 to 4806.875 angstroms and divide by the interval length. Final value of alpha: 1.16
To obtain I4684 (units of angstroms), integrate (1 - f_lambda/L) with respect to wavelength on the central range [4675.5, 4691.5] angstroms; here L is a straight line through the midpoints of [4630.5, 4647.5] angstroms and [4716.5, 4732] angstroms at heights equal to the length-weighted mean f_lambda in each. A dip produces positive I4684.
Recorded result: -2.9 angstroms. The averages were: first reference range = 0.993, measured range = 1.36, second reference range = 1.31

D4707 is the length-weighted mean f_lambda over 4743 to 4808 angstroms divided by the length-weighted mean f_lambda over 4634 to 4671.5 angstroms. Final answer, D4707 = 1.1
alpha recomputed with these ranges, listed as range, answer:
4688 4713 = 1.26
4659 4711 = 1.26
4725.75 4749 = 1.06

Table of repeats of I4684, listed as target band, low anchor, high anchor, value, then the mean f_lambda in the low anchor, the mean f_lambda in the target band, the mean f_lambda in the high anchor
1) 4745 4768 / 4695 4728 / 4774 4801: 1.7 angstroms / 1.3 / 1.17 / 1.23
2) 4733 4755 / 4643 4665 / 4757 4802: 1.7 angstroms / 1.06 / 1.07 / 1.2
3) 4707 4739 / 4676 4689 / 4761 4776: 1.4 angstroms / 1.39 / 1.22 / 1.15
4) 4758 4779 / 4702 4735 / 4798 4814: 0.4 angstroms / 1.27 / 1.16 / 1.11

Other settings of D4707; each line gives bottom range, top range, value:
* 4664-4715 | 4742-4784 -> 0.93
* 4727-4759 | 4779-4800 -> 1.14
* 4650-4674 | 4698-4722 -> 1.20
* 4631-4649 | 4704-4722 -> 1.34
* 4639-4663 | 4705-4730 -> 1.28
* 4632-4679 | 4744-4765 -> 1.07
